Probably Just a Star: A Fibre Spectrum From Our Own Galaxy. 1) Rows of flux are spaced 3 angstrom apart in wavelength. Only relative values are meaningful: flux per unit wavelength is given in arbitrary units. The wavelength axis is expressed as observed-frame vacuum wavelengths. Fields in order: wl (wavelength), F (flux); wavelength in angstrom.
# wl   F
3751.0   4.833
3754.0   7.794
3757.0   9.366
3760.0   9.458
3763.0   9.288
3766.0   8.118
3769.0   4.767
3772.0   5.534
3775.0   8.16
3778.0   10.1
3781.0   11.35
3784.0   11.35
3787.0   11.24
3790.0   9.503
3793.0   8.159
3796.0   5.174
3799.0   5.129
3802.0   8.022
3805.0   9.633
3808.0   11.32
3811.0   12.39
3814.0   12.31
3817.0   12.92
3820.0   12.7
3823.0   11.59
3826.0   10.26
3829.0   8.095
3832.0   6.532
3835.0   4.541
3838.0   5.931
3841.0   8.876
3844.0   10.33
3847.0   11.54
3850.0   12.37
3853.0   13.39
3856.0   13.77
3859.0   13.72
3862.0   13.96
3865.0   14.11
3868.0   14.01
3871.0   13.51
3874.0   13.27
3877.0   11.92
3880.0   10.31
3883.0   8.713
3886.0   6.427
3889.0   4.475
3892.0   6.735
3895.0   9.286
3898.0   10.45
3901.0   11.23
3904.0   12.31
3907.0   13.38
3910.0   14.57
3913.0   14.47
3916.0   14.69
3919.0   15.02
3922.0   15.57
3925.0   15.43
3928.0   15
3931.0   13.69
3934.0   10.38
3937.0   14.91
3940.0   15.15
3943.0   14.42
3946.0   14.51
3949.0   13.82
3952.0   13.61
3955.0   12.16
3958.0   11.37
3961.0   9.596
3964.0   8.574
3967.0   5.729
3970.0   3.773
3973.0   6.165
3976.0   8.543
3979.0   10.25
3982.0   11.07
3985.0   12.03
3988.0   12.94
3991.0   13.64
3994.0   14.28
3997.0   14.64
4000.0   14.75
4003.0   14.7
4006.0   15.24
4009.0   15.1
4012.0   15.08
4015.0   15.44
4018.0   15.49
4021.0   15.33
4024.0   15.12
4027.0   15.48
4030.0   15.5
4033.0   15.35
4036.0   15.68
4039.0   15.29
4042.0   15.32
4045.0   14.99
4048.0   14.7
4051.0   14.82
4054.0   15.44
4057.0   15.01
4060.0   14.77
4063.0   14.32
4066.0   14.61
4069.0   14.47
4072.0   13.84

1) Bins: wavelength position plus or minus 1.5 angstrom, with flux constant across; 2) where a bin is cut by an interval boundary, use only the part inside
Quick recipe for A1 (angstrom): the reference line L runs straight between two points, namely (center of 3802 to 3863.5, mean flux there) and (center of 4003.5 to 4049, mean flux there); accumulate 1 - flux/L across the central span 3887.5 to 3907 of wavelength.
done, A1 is 4.6 angstrom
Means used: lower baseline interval 10.7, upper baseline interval 15.3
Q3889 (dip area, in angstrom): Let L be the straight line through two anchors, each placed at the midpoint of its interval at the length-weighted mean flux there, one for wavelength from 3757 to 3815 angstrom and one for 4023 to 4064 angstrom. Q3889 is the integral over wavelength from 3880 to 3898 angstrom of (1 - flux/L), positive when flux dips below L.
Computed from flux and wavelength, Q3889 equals 5.9 angstrom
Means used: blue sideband 8.98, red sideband 15.1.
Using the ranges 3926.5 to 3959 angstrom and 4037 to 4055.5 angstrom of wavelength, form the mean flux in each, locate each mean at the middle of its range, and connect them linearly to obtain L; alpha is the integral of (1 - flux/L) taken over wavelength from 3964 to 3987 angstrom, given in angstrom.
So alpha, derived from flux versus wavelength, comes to 9.4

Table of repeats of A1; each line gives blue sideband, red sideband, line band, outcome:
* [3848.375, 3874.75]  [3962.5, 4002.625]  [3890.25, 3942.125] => -3.7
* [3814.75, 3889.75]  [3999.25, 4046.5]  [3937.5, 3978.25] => 8.4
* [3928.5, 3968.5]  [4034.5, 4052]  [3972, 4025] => 1.7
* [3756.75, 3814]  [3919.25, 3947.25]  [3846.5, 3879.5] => -4.0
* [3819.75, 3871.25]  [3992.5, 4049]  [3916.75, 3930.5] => -2.5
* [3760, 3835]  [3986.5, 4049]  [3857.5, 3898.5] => 1.7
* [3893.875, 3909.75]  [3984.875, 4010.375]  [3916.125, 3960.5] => -4.4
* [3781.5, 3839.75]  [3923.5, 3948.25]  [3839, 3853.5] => -0.3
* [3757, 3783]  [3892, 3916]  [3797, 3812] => 0.6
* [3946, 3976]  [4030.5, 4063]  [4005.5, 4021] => -2.8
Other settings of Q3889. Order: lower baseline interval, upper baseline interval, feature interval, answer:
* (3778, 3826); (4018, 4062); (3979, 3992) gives 1.8 angstrom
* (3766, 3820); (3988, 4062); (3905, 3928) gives -4.4 angstrom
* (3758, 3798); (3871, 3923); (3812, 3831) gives -3.2 angstrom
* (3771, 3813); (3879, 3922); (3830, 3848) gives 3.8 angstrom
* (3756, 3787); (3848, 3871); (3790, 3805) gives 4.4 angstrom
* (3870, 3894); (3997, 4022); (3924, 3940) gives -3.3 angstrom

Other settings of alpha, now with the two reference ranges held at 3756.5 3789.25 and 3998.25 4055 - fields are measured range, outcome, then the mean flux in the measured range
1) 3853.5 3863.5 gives -2.4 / 13.8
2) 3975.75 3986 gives 2.5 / 10.6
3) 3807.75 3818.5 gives -2.6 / 12.3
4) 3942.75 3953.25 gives -0.6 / 14.1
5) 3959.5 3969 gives 4.1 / 7.75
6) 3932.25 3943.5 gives -0.5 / 13.7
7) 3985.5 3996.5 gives 0.6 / 13.6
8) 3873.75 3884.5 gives 0.7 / 10.8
